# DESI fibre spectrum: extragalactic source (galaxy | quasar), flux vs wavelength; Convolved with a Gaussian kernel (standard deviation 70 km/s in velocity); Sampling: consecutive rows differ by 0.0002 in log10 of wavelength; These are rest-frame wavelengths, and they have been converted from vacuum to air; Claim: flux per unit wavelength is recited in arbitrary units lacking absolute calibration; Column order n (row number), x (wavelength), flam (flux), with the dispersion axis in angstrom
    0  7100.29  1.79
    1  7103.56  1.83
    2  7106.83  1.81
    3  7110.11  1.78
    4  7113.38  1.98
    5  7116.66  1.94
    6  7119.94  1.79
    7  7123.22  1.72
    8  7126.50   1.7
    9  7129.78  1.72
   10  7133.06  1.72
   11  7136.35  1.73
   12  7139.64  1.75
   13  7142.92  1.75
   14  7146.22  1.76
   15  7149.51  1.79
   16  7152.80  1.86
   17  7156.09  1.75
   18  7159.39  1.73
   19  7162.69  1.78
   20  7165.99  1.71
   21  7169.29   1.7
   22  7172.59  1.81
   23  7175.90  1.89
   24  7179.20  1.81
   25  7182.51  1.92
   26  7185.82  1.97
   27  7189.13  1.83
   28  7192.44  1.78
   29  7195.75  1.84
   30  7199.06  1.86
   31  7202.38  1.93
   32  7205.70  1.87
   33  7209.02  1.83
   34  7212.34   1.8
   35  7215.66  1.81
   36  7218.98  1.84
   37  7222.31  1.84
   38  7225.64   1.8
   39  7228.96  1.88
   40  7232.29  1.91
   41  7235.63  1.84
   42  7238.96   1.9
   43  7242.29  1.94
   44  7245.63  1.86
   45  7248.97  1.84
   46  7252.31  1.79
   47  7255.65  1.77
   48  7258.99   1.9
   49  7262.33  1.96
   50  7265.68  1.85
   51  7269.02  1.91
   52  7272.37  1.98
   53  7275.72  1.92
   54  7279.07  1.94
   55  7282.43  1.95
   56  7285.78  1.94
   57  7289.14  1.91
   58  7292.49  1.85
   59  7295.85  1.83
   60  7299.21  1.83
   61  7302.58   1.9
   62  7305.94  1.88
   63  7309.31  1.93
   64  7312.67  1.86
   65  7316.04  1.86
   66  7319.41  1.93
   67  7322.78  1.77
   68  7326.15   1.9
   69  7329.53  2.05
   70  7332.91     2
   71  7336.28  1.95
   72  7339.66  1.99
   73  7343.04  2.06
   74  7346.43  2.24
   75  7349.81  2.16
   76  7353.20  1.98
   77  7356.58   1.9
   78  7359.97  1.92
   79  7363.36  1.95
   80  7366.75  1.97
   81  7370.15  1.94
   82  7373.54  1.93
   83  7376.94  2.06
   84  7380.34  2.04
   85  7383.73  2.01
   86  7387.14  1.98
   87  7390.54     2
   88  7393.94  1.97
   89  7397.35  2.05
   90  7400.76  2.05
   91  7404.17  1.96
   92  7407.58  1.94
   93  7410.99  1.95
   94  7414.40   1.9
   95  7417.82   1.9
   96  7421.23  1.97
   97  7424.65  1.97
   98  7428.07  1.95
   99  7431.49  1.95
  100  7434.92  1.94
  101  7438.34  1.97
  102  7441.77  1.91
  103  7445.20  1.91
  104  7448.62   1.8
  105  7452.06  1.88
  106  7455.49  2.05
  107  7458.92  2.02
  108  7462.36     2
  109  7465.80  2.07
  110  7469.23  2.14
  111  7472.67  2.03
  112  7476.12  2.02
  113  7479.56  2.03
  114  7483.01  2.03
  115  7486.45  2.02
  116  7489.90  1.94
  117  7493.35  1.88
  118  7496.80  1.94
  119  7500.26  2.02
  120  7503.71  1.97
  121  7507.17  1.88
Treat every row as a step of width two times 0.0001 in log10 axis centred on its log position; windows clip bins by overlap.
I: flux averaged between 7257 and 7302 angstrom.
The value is 1.9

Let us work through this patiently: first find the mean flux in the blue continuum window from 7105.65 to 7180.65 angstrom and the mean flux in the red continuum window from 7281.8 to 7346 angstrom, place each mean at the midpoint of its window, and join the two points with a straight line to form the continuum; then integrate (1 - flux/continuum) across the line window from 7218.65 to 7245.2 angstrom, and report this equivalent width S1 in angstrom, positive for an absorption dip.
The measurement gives -0.2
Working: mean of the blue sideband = 1.78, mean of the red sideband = 1.92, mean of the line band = 1.87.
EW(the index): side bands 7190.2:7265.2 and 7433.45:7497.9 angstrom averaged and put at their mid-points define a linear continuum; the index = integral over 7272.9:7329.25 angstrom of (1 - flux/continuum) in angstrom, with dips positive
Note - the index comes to -0.03 angstrom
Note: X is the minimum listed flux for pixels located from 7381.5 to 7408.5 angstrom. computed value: 1.94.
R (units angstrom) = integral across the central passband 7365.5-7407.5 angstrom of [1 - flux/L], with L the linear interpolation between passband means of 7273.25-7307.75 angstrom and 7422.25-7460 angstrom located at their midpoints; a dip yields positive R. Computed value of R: -1.54 angstrom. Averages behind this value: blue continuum 1.9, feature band 1.99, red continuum 1.94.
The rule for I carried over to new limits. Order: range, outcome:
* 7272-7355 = 1.94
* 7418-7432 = 1.96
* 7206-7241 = 1.85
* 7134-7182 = 1.78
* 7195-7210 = 1.87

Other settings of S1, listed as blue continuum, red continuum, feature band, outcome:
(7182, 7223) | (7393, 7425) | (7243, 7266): 0.3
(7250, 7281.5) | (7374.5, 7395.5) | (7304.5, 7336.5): 0.5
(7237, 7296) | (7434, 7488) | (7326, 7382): -2.0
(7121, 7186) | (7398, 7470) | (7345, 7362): -1.1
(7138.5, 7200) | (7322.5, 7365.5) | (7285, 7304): 0.7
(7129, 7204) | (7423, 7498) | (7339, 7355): -1.5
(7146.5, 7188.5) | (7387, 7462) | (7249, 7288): -0.7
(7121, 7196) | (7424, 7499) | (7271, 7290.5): -0.8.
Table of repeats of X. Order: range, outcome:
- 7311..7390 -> 1.77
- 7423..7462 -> 1.8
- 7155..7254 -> 1.7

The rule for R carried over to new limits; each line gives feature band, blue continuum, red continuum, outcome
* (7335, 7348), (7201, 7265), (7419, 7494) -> -1.0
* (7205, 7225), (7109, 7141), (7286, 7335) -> 0.1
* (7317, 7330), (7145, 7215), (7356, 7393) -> 0.3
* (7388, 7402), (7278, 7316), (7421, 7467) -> -0.6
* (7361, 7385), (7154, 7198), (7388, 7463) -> -0.7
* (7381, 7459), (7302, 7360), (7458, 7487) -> 2.1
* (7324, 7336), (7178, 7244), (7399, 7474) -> -0.3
